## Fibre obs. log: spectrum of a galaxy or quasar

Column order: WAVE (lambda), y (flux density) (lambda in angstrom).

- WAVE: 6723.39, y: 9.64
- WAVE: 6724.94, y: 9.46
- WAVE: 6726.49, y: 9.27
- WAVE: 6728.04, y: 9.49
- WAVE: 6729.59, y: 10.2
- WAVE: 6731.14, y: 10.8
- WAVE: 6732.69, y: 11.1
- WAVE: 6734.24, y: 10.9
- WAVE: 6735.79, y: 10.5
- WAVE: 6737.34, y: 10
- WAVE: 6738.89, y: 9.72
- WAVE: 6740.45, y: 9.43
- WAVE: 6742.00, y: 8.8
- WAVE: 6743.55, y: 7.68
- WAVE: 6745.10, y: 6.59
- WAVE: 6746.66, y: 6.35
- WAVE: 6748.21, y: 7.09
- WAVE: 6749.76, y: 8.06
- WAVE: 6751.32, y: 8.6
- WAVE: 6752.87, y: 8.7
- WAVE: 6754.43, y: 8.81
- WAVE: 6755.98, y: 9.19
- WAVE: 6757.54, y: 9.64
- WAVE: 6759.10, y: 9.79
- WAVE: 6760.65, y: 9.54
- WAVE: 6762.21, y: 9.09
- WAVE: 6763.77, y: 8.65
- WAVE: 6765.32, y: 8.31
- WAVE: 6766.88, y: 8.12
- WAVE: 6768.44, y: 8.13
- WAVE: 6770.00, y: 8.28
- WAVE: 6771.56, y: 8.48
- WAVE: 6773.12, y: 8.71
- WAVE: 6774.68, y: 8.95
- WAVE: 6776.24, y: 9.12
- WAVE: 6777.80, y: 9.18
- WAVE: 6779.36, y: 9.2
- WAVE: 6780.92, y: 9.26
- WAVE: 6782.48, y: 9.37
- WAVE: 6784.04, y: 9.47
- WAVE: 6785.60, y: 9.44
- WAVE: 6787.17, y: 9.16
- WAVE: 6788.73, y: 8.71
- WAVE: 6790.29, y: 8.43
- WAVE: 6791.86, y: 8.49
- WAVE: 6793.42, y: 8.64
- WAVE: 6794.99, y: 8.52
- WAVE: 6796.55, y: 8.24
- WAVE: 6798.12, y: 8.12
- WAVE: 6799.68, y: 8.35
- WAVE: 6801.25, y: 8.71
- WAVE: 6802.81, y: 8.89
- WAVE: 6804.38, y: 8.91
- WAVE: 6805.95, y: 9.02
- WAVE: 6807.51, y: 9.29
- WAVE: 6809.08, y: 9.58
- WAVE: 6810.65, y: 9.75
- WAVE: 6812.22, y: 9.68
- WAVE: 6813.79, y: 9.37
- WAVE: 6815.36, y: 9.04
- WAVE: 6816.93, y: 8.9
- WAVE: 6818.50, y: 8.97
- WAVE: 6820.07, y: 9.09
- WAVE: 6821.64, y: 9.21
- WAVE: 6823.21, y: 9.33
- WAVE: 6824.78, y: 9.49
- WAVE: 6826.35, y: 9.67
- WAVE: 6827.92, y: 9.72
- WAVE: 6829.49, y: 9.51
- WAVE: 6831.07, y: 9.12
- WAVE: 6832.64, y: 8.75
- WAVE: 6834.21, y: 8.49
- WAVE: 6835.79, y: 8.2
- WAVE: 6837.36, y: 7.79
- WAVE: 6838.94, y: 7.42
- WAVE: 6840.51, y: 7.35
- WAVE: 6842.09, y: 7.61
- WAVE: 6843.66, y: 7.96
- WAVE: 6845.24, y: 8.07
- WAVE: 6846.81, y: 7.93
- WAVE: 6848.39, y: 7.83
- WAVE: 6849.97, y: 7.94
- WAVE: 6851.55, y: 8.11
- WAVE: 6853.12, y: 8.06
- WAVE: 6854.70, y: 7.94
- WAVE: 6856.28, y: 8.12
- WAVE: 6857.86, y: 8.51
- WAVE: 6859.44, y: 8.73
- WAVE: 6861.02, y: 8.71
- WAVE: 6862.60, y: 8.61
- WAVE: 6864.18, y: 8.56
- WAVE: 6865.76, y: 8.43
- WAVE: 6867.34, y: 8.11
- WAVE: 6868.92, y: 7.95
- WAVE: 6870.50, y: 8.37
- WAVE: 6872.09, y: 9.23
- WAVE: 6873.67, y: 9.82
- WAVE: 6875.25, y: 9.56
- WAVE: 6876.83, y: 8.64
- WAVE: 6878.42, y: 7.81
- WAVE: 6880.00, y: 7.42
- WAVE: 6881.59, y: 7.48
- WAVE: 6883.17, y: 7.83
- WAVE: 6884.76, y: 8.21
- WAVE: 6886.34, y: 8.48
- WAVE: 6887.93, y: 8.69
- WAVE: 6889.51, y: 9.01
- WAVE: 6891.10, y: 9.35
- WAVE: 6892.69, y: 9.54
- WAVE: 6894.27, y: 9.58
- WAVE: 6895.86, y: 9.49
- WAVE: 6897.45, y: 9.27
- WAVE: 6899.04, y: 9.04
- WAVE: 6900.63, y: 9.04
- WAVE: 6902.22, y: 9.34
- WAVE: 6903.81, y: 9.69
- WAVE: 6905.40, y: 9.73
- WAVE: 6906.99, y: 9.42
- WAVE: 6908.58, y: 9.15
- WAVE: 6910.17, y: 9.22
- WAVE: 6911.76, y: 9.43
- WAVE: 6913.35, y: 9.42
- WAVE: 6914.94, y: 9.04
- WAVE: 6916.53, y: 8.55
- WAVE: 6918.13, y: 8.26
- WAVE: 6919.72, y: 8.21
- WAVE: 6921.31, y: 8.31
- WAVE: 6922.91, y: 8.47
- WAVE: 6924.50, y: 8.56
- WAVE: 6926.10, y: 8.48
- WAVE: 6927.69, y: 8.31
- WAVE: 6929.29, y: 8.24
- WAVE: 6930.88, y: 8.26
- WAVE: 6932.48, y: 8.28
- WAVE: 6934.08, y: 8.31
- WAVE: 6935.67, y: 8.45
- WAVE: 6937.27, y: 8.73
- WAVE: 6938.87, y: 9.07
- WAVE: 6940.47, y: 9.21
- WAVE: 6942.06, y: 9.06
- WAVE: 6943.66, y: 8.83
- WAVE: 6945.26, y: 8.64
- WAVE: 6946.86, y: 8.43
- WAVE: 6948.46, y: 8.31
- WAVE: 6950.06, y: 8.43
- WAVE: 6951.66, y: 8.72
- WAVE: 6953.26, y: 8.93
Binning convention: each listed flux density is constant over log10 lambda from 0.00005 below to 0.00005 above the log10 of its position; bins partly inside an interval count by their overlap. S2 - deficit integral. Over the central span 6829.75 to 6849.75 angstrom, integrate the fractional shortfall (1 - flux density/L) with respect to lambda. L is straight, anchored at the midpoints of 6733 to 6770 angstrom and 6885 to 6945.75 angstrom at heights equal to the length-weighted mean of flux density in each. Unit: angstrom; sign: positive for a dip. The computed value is 1.7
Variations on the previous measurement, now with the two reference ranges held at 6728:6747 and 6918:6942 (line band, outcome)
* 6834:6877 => 2.8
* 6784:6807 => 1.0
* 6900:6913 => -1.2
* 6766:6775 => 0.8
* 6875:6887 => 0.9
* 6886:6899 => -0.8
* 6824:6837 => -0.1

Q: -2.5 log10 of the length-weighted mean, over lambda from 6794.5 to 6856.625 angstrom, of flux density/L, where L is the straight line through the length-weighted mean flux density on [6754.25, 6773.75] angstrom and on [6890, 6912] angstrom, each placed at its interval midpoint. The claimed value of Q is 0.050 mag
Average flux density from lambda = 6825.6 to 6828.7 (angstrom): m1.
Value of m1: 9.7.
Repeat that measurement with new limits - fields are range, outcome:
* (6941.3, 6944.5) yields 8.93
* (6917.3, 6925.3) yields 8.36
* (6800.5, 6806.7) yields 8.88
